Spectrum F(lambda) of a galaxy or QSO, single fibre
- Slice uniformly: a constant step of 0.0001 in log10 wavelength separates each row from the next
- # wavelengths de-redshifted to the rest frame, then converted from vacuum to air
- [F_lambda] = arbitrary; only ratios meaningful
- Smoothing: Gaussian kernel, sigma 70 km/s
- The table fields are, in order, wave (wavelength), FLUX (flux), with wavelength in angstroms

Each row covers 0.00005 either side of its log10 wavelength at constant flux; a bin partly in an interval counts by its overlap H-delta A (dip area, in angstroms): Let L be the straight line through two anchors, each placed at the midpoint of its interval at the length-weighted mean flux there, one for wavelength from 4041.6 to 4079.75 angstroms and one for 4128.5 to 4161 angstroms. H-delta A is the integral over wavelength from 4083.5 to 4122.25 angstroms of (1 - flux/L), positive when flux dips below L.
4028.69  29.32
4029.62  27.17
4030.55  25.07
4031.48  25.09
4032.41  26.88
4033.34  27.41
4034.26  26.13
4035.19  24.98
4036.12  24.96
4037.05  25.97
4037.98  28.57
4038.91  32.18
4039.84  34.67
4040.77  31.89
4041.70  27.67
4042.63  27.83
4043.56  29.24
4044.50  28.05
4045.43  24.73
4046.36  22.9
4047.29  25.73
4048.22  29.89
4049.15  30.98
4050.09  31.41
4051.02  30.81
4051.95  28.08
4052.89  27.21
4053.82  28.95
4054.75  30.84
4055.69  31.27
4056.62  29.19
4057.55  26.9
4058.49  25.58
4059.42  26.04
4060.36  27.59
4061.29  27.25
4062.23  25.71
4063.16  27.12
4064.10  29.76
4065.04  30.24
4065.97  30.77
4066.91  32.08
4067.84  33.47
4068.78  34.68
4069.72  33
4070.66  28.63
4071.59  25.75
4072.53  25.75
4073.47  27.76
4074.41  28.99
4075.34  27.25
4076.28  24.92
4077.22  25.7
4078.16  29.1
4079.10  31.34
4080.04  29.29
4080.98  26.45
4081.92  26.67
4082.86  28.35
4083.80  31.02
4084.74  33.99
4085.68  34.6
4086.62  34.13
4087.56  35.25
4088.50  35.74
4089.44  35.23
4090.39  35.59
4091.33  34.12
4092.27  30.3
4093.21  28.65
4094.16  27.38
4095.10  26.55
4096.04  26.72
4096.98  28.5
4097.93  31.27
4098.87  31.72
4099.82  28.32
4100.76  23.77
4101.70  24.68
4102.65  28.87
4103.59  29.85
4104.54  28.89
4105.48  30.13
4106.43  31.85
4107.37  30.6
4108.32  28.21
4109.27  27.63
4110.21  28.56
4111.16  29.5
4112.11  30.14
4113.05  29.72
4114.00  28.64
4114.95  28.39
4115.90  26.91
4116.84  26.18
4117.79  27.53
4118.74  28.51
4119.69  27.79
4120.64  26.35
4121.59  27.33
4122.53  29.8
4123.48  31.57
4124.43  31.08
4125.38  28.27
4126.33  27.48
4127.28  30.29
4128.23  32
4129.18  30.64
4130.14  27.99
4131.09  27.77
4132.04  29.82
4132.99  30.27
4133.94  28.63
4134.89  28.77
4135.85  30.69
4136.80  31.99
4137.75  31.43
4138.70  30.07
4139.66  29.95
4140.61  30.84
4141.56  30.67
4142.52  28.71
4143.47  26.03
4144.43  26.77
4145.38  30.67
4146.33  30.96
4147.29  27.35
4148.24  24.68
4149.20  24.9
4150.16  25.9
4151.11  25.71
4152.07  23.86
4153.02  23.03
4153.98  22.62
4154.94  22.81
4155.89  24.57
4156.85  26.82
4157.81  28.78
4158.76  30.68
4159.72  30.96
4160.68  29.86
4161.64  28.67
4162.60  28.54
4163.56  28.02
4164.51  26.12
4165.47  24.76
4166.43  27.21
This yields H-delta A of -1.9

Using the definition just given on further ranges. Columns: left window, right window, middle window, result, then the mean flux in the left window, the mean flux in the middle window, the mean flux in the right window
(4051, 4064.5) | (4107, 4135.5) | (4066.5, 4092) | -2.1 angstroms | 28.1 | 30.7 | 28.9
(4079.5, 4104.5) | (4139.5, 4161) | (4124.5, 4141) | -1.0 angstroms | 30.2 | 29.8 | 27.2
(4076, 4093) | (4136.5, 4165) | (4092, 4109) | 1.0 angstroms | 31.2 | 28.6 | 27.7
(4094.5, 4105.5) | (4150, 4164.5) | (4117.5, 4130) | -0.7 angstroms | 28.2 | 29.1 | 26.7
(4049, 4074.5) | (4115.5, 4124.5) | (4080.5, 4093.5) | -1.6 angstroms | 29.1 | 32.2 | 28.2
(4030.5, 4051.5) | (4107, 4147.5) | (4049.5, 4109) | -2.1 angstroms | 28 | 29.5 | 29.1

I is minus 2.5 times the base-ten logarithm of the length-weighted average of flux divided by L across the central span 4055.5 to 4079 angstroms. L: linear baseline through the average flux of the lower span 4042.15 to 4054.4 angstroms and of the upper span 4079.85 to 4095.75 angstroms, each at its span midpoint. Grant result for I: 0.04 mag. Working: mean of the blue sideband 28.2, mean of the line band 28.6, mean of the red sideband 31.4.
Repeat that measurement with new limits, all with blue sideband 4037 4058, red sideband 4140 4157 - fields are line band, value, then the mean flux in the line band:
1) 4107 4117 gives -0.05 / 28.6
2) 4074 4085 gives -0.01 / 28.5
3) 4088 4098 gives -0.11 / 30.9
